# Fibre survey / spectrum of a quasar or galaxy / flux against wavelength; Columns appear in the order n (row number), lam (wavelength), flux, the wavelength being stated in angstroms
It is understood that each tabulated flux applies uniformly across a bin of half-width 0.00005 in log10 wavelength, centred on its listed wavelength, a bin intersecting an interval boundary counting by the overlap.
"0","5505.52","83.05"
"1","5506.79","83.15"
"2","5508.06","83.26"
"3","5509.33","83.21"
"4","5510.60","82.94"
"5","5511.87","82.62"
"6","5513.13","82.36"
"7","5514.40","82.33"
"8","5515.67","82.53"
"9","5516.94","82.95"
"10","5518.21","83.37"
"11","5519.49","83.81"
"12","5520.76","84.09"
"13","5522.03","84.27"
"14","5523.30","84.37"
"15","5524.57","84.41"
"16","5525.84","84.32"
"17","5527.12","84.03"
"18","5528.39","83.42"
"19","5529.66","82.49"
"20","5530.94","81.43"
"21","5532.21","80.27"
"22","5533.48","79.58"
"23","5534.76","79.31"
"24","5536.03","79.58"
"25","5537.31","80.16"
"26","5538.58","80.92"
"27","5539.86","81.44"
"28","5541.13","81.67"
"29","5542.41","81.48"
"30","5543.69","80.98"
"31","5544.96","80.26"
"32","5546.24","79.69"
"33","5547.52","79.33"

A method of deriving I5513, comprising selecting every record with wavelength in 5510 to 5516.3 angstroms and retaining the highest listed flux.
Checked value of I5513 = 82.94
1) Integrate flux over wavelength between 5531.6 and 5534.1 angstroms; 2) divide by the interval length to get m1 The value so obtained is 80.1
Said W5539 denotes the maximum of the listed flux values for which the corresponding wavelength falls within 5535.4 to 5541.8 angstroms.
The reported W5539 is 81.67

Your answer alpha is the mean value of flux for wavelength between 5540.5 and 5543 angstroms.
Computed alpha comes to 81.4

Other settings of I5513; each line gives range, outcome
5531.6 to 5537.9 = 80.27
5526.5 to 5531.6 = 84.03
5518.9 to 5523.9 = 84.37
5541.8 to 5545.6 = 81.48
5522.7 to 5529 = 84.41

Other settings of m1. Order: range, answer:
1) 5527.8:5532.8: 81.9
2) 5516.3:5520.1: 83.2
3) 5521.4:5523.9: 84.4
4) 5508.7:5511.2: 83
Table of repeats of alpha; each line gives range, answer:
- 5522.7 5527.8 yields 84.3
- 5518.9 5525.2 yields 84.3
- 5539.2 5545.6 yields 81.1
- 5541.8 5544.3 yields 81.1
